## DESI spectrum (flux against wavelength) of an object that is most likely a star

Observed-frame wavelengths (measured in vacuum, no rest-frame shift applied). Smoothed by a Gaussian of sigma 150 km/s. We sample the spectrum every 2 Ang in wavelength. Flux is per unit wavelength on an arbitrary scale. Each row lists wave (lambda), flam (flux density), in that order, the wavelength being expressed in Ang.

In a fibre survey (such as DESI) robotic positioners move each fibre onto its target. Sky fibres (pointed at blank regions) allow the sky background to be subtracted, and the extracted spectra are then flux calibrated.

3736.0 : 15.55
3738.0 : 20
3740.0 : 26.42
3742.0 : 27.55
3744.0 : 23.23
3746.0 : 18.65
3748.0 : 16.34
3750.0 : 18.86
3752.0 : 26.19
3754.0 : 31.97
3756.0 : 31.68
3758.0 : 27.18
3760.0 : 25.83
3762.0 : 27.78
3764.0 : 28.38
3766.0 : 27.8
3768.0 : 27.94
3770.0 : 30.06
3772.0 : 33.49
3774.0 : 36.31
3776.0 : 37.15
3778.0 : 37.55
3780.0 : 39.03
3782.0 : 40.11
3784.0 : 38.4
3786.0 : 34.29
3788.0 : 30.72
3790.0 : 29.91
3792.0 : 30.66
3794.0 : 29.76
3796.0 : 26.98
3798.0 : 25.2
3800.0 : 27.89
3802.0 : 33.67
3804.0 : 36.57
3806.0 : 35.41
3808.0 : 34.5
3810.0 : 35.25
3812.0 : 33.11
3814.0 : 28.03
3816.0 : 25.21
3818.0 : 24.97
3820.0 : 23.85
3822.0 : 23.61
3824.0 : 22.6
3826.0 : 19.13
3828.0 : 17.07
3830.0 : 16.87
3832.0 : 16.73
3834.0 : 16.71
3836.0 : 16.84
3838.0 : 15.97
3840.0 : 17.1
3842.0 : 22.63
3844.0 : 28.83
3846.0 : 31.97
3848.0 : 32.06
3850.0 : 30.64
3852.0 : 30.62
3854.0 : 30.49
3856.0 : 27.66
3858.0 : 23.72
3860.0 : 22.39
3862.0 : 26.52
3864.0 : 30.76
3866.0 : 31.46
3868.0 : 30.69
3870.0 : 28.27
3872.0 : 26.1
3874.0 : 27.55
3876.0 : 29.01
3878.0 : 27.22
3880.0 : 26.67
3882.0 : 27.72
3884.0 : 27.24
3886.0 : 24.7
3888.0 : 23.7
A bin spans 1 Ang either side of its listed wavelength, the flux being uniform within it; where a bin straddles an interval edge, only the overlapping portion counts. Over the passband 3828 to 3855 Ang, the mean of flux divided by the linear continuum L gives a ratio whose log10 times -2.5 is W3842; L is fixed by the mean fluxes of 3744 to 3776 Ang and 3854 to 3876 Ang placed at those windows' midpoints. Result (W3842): 0.181 mag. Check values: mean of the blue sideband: 27.4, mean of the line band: 23.4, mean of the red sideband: 27.7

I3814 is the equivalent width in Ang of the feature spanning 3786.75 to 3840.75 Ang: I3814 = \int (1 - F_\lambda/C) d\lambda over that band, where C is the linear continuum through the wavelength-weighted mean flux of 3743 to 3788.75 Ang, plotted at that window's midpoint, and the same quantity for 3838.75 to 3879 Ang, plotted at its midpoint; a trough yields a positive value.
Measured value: 5.8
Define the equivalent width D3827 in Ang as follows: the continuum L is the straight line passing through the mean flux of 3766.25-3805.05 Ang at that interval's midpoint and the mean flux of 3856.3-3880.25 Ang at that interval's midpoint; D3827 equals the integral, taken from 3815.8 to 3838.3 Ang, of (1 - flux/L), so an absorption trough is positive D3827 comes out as 7.70 Ang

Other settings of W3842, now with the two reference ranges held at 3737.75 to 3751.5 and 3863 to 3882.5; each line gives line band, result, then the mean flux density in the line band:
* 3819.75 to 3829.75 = 0.25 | 20.7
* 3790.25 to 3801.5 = -0.16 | 28.5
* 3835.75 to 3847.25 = 0.18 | 22.8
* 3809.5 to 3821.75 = -0.09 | 27.8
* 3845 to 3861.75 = -0.04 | 28.6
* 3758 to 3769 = -0.20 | 27.5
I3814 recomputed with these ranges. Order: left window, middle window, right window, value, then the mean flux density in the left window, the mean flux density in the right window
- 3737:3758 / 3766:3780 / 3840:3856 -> -4.6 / 24.2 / 28.7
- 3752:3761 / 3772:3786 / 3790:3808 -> -3.5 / 28.8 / 30.9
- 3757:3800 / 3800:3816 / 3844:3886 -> -1.3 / 31.6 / 28.4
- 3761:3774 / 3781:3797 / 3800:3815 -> -0.5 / 29.8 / 33.4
